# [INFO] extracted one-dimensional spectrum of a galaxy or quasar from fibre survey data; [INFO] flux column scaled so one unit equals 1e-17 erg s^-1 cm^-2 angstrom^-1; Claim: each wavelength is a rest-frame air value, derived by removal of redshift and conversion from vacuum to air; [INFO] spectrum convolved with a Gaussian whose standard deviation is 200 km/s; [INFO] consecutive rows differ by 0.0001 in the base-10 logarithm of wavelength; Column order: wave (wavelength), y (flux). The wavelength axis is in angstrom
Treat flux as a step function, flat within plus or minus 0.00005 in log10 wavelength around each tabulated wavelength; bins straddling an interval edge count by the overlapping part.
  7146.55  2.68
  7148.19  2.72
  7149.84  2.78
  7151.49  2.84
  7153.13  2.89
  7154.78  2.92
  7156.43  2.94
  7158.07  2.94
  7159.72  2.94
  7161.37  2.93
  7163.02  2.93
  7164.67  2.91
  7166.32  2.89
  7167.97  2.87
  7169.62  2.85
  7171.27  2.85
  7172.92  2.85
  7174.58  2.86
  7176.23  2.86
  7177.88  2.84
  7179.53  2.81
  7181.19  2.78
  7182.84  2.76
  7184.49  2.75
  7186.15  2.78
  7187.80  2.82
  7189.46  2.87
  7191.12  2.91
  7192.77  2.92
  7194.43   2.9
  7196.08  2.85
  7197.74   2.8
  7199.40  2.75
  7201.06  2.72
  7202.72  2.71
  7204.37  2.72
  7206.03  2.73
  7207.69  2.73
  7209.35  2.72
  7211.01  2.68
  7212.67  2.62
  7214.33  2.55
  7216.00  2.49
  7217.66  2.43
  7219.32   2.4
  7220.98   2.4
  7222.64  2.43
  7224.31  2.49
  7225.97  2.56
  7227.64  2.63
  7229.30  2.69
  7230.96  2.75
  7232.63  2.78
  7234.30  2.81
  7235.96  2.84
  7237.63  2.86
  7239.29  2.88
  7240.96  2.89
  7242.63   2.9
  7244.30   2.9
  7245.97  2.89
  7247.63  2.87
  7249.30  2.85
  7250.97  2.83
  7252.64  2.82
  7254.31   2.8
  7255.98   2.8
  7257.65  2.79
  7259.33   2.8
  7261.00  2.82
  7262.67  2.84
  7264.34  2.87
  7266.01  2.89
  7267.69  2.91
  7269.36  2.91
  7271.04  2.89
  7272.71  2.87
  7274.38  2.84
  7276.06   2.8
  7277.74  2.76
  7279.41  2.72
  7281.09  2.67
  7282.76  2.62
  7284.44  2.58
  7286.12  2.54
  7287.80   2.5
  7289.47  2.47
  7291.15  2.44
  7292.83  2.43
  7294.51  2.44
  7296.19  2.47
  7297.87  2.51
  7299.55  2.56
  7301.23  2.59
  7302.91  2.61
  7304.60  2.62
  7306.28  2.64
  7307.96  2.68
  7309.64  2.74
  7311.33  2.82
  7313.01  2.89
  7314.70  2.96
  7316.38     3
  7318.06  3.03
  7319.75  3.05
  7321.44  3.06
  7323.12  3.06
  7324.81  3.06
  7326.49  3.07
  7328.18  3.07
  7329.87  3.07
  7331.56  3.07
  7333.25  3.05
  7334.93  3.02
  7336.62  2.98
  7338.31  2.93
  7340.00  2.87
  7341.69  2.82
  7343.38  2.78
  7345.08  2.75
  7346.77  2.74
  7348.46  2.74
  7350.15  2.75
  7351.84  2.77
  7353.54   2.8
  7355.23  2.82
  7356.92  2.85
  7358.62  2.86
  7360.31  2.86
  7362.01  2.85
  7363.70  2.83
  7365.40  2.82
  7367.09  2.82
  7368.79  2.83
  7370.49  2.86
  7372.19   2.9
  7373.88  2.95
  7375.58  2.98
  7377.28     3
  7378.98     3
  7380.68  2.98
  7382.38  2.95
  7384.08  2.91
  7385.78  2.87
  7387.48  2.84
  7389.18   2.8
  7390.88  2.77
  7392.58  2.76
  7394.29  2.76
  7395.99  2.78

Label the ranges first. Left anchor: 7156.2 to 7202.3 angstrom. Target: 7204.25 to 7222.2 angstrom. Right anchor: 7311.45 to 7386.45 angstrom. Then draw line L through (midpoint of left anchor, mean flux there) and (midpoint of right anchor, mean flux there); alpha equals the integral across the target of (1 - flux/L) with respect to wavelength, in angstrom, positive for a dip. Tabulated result 1.8 angstrom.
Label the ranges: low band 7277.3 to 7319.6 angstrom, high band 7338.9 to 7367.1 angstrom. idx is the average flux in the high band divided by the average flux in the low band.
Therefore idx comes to 1.06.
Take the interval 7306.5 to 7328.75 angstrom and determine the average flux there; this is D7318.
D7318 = 2.95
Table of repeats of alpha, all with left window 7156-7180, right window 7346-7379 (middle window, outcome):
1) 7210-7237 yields 2.6 angstrom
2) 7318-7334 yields -1.1 angstrom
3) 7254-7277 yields 0.2 angstrom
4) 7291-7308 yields 1.9 angstrom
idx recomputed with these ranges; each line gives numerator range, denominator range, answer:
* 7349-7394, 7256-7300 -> 1.06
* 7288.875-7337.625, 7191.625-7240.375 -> 1.05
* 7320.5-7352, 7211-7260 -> 1.08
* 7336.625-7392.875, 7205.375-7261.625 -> 1.05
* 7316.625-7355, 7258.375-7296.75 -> 1.09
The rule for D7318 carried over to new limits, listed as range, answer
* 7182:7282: 2.76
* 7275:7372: 2.79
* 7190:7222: 2.69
